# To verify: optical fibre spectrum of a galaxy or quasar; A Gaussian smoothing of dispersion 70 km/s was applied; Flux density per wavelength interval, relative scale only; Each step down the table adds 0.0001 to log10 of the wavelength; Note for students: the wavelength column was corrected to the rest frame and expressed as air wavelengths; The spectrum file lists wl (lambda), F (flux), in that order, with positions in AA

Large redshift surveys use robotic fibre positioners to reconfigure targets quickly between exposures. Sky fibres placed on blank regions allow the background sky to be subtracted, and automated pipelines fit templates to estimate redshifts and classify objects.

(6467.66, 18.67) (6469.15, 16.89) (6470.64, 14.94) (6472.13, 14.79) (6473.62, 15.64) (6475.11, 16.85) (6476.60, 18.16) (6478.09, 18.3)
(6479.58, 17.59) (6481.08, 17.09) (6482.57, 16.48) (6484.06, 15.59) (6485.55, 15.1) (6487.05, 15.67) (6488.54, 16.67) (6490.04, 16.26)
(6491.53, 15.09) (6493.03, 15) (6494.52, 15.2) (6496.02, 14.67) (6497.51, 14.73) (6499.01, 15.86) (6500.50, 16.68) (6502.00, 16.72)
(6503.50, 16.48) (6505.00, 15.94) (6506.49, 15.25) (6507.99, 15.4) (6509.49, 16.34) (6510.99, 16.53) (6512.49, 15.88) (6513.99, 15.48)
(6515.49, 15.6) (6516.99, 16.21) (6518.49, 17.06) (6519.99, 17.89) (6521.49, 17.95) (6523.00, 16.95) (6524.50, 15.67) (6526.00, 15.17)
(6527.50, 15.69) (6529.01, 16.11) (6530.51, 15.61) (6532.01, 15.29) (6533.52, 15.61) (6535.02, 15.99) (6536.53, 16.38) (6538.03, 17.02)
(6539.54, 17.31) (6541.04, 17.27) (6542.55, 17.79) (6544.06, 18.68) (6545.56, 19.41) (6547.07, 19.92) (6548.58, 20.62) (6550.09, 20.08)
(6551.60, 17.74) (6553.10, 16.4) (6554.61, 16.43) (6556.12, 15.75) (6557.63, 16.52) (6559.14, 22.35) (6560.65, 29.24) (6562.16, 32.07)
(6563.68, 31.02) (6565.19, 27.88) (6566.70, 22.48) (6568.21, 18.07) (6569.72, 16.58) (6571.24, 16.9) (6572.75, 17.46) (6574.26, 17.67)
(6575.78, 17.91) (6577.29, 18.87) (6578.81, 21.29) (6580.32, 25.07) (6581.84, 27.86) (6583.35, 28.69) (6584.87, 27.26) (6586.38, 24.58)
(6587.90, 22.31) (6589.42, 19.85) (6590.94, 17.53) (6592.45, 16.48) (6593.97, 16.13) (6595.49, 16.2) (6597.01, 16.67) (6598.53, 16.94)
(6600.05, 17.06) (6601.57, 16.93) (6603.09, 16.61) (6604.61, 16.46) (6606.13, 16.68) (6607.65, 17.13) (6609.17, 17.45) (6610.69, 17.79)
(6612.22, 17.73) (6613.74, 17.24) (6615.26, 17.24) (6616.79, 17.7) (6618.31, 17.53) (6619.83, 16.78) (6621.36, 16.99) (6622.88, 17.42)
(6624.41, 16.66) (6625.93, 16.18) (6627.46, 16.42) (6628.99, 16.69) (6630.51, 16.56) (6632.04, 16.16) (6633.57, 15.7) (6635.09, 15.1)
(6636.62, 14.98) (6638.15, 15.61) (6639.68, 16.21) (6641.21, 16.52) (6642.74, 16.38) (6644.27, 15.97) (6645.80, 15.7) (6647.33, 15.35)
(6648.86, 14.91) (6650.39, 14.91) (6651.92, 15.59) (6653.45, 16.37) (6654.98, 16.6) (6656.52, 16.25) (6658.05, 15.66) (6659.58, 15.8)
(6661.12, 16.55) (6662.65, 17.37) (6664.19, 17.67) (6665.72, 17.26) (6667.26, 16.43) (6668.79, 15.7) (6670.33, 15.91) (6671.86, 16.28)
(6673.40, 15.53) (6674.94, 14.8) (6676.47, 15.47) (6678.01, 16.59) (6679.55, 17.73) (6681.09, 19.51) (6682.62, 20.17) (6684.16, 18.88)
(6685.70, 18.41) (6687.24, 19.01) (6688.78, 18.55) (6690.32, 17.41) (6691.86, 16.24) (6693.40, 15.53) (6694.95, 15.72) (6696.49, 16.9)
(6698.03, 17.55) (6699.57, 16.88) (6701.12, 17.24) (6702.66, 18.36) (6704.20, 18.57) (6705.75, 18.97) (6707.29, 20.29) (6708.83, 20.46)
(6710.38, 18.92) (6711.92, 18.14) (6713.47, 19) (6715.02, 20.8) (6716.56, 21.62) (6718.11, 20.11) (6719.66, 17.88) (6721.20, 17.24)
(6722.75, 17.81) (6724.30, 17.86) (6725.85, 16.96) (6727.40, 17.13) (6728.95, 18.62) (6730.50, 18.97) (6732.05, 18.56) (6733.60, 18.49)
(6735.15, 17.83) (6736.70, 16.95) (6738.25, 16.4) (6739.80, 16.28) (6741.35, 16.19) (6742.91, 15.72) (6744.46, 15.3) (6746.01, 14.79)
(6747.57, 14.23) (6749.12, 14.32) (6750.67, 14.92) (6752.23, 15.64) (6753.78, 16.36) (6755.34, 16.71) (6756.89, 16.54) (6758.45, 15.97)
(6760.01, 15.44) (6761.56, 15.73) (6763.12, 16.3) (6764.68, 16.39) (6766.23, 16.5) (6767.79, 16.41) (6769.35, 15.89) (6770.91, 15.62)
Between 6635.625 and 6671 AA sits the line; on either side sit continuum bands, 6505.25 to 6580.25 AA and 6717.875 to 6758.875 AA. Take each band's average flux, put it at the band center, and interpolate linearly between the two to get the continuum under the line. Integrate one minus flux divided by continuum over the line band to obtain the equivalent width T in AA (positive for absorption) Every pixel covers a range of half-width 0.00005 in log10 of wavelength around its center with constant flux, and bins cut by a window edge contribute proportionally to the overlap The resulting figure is 2.8 AA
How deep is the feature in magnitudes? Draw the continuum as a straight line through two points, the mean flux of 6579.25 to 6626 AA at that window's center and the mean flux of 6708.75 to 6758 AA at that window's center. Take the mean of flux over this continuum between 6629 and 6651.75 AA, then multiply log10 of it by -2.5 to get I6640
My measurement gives 0.17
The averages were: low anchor 18.9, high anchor 17.3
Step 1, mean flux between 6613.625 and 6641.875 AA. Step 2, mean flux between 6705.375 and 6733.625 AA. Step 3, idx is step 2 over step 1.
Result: 1.1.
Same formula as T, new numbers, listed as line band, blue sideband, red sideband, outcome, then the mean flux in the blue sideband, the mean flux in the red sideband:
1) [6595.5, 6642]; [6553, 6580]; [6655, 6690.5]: 5.78 AA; 21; 17.1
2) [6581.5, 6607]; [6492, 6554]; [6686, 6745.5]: -3.63 AA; 16.6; 17.9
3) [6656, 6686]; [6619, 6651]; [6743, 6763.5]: -1.84 AA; 16.1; 15.6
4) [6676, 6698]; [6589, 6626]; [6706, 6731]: 0.90 AA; 17.1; 18.9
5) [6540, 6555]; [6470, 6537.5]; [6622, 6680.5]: -2.20 AA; 16.1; 16.1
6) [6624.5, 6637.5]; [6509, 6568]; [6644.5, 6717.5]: 1.28 AA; 18.6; 17.3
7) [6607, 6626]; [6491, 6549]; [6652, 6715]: -0.28 AA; 16.5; 17.4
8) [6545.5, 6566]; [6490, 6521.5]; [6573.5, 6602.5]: -3.61 AA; 16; 20.3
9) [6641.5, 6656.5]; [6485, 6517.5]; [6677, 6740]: 1.44 AA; 15.8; 18.2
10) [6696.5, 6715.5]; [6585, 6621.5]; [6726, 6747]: -1.64 AA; 17.8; 17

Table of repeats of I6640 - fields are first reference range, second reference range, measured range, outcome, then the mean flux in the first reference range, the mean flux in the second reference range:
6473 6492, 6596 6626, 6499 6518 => 0.04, 16.5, 17.1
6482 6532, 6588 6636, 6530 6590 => -0.23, 16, 17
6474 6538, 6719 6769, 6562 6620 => -0.21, 16.2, 16.6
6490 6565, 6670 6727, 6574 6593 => -0.24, 17.6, 17.9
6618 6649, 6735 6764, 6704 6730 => -0.18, 16.2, 15.8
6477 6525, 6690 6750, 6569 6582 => -0.18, 16.2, 17.6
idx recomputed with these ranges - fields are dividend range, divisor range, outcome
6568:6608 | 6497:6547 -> 1.17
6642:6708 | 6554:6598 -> 0.79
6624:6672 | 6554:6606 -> 0.78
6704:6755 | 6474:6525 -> 1.08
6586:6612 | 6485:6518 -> 1.12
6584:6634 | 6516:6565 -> 0.95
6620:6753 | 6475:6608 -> 0.94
